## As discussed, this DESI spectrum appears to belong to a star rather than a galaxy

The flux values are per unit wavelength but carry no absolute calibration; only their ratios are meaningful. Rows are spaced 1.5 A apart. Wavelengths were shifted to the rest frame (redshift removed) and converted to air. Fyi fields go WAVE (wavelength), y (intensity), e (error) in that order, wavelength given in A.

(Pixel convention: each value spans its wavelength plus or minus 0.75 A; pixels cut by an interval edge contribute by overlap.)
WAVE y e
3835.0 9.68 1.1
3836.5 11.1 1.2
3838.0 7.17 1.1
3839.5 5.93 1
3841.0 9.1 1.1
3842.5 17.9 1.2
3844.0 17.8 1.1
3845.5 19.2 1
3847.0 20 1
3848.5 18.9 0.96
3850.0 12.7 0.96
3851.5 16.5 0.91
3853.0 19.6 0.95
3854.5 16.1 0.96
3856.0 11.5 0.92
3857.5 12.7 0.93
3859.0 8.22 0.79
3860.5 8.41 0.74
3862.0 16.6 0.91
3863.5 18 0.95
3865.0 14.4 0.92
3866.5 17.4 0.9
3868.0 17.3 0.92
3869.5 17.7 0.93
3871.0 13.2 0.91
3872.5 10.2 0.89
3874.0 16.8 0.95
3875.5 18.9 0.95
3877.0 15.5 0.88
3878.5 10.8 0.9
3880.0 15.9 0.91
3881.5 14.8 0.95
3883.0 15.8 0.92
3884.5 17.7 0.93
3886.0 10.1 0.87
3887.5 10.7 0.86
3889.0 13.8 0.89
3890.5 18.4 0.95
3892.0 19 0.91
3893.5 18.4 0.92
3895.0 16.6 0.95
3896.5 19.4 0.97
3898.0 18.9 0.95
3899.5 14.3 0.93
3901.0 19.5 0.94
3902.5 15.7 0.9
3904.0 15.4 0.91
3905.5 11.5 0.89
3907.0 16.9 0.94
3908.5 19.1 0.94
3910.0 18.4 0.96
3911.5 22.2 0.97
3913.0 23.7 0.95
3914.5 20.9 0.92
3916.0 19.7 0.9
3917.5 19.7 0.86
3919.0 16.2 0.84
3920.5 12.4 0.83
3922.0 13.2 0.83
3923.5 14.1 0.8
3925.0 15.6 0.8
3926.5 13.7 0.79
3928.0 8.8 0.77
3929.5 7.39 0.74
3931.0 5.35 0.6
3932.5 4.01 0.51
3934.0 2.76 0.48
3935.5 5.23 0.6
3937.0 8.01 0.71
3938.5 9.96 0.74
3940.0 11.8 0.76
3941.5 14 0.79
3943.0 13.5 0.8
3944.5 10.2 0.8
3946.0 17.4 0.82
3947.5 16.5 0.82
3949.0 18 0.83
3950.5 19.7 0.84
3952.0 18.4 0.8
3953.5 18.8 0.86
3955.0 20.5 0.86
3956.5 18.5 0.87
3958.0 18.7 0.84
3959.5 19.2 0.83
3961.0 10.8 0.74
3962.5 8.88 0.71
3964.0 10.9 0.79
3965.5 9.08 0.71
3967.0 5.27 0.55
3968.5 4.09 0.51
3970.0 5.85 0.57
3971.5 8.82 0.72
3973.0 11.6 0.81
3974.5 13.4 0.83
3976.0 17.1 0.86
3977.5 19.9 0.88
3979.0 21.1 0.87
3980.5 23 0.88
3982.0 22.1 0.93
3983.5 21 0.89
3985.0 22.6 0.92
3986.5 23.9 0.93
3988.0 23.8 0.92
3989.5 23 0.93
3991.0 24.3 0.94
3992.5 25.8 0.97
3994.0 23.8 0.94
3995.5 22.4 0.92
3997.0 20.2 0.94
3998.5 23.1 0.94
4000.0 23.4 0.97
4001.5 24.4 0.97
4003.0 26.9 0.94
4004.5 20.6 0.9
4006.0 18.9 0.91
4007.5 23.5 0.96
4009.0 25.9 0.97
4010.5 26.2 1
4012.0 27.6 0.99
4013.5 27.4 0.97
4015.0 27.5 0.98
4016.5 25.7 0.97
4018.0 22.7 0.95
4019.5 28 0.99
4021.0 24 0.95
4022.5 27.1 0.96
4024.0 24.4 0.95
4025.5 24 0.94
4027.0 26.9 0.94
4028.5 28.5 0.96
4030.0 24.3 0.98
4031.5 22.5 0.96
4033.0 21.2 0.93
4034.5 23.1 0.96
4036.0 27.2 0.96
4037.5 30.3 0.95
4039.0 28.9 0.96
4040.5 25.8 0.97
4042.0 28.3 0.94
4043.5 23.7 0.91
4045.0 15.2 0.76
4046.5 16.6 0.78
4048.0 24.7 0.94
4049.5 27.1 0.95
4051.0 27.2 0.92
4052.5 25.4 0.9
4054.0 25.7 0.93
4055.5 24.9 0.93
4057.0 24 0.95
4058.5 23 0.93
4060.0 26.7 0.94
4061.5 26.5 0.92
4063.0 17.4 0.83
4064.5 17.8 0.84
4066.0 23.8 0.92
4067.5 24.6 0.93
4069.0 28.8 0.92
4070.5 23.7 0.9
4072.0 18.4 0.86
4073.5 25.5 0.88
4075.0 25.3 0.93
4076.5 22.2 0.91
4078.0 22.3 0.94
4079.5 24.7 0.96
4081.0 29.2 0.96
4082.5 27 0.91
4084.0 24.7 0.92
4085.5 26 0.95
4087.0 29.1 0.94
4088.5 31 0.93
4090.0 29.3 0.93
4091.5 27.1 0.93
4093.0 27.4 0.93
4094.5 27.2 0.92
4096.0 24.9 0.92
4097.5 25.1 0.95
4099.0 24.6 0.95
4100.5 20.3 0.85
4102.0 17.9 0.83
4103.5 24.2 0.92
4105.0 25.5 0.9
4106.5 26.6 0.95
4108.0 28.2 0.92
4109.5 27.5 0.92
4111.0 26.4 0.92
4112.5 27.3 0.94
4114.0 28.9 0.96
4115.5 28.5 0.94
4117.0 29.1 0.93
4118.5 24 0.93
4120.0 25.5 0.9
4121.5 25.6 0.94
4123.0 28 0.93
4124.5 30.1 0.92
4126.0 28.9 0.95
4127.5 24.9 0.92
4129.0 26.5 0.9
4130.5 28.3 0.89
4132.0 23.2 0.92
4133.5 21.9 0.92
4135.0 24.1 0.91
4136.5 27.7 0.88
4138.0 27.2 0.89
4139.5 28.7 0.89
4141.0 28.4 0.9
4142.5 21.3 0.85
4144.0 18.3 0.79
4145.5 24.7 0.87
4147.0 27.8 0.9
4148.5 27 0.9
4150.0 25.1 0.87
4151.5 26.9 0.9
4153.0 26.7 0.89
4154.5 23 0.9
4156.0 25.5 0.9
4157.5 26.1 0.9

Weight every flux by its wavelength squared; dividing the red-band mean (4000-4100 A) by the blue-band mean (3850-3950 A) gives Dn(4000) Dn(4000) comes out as 1.85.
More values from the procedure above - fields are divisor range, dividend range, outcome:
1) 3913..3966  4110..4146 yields 2.10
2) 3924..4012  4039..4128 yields 1.62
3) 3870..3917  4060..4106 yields 1.64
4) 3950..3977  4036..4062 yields 1.96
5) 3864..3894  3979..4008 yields 1.58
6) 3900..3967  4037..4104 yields 1.85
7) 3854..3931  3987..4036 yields 1.68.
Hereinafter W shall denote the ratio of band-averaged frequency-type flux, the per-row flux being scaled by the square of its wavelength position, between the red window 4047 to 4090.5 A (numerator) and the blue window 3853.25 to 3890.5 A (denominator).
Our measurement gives 1.9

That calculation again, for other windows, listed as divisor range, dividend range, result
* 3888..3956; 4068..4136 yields 1.88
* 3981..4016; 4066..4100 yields 1.13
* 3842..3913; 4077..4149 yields 1.83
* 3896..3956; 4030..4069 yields 1.74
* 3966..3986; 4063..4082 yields 1.64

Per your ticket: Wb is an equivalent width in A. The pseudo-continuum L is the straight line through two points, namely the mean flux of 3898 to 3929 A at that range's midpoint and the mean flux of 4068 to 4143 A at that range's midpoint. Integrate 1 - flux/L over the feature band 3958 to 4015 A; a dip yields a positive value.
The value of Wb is 2.9 A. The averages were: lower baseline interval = 16.5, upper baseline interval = 26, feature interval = 19.3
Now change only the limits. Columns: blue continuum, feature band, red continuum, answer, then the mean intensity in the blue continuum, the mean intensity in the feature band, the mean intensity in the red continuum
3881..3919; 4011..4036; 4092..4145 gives -3.8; 17.2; 25.4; 25.8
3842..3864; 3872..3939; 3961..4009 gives 8.2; 15.6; 14.6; 18.5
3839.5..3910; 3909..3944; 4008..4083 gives 9.7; 15.5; 13.1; 24.8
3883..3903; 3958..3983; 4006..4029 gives 9.9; 16.3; 13.4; 25.7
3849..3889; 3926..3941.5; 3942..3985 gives 7.3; 14.5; 7.91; 15.2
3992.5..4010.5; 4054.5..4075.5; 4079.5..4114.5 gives 1.4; 23.3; 23.6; 26.3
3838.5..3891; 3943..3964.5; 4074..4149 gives 3.0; 14.8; 16.1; 26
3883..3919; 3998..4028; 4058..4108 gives -4.1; 17.3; 25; 24.8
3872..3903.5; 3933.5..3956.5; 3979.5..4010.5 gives 6.9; 15.8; 13.9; 23.2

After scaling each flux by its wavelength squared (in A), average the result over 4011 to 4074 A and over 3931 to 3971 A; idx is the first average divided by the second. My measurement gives 2.1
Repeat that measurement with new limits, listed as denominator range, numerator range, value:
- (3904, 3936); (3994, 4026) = 1.84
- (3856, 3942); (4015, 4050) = 1.84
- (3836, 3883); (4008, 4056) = 1.89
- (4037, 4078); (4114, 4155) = 1.12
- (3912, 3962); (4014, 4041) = 1.90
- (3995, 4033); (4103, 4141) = 1.15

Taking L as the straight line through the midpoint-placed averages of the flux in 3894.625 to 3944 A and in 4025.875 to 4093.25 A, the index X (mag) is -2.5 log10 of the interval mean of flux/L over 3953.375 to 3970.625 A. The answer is 0.361 mag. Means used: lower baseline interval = 14.1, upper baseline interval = 24.9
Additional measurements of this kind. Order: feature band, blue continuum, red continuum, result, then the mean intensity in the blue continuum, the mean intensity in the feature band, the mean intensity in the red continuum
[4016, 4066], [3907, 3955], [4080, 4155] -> -0.16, 14.3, 24.5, 26.1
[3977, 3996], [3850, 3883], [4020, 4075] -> -0.08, 14.8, 22.9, 24.4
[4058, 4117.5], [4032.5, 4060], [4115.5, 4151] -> 0.00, 24.7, 25.3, 26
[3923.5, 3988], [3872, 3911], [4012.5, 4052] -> 0.42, 15.9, 13.8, 25.1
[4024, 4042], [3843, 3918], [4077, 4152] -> -0.14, 16.3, 25.8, 26.1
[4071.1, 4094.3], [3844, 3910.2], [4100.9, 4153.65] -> -0.08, 15.7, 26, 26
